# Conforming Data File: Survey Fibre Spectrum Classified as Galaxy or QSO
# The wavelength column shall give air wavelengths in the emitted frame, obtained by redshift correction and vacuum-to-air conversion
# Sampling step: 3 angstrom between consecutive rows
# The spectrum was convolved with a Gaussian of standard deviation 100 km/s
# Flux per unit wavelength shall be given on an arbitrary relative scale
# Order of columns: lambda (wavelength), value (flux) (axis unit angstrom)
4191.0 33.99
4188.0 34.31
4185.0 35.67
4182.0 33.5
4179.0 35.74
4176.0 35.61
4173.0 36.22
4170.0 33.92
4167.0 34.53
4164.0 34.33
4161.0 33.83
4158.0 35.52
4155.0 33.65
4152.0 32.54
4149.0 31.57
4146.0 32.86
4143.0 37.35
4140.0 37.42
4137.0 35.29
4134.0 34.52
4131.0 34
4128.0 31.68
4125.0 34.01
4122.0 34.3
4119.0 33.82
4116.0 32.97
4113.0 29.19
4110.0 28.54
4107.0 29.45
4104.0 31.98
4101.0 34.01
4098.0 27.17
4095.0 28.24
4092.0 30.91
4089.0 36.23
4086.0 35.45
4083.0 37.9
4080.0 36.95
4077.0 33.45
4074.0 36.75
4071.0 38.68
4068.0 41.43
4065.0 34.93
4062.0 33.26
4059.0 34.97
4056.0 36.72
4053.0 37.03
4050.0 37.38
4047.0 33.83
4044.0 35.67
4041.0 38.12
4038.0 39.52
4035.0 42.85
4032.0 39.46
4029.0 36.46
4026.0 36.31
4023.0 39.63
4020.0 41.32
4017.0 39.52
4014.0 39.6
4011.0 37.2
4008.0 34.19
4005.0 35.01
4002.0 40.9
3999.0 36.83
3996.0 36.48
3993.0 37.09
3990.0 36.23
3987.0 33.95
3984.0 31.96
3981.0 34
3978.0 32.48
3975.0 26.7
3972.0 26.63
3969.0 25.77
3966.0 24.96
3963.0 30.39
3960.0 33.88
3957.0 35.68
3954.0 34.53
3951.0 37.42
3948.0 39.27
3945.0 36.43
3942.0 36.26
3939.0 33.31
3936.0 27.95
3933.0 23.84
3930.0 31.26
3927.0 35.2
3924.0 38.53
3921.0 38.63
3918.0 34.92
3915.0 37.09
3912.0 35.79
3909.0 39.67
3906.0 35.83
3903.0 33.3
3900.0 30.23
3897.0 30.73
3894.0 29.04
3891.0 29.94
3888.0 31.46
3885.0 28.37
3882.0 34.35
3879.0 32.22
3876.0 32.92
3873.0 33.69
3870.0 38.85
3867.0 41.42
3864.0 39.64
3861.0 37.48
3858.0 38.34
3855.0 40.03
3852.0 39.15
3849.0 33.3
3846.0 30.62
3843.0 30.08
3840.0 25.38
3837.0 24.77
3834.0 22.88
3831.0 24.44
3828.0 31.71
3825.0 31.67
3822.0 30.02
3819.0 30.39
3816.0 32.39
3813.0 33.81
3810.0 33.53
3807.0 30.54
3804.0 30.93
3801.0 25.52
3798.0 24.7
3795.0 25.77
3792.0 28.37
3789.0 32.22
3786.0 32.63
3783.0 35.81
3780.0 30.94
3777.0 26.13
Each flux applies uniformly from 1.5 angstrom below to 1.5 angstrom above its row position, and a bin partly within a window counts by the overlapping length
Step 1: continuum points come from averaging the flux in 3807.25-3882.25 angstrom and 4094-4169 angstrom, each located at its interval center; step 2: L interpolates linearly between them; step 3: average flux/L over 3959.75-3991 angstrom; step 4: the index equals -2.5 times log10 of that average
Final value 0.09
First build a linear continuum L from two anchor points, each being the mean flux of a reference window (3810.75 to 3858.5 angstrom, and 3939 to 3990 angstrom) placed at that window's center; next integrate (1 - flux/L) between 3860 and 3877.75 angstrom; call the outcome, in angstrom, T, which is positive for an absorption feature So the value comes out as -3.3 angstrom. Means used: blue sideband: 31.1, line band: 37.3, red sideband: 32.7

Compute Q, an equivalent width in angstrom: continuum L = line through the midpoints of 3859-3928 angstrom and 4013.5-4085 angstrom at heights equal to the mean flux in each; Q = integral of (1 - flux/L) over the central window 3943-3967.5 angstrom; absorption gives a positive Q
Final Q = 1.2 angstrom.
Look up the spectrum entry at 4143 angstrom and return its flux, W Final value 37.35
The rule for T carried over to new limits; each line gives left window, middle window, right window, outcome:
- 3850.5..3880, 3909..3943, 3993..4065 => 3.0 angstrom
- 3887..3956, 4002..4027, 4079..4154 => -3.4 angstrom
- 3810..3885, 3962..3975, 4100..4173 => 2.5 angstrom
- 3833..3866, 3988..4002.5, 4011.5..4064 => -0.2 angstrom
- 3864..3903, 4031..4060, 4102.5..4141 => -4.1 angstrom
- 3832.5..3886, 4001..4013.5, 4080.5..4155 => -1.4 angstrom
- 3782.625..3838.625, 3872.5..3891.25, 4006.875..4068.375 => 0.1 angstrom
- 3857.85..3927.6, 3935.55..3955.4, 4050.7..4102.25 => -0.3 angstrom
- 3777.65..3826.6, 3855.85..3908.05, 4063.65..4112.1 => -4.5 angstrom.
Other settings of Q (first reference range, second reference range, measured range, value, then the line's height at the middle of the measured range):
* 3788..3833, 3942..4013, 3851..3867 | -4.3 angstrom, 30.9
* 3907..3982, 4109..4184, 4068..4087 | -1.8 angstrom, 33.7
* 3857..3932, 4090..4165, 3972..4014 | -1.1 angstrom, 33.9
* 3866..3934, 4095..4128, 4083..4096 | -0.7 angstrom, 31.7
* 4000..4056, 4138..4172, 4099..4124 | 2.7 angstrom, 35.6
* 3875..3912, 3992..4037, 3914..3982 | 4.2 angstrom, 35.1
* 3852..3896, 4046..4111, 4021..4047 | -2.9 angstrom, 34.5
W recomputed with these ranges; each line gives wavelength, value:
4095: 28.24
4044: 35.67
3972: 26.63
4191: 33.99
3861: 37.48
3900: 30.23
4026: 36.31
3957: 35.68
